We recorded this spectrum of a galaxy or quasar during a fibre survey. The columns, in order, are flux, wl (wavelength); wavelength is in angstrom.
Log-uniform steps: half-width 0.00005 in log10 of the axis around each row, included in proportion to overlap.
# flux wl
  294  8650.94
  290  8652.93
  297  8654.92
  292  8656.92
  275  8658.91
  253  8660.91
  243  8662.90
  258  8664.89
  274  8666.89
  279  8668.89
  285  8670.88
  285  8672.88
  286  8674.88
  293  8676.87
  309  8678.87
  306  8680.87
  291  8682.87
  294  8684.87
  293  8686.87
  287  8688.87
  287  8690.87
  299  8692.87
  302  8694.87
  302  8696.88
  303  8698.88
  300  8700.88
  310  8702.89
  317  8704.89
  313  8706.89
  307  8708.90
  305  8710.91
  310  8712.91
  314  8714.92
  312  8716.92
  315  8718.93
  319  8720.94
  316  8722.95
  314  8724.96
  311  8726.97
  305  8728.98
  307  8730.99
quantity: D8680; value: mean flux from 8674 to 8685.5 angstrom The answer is 297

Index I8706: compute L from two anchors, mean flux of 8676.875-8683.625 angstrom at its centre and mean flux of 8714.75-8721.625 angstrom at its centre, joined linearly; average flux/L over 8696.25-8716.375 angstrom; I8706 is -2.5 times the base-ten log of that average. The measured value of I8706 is 0.01 mag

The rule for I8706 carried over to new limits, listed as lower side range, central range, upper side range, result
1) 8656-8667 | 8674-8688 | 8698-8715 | -0.046 mag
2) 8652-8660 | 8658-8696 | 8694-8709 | 0.047 mag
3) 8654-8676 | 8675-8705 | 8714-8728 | -0.022 mag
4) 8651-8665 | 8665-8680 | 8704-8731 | -0.006 mag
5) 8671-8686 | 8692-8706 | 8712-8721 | -0.001 mag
